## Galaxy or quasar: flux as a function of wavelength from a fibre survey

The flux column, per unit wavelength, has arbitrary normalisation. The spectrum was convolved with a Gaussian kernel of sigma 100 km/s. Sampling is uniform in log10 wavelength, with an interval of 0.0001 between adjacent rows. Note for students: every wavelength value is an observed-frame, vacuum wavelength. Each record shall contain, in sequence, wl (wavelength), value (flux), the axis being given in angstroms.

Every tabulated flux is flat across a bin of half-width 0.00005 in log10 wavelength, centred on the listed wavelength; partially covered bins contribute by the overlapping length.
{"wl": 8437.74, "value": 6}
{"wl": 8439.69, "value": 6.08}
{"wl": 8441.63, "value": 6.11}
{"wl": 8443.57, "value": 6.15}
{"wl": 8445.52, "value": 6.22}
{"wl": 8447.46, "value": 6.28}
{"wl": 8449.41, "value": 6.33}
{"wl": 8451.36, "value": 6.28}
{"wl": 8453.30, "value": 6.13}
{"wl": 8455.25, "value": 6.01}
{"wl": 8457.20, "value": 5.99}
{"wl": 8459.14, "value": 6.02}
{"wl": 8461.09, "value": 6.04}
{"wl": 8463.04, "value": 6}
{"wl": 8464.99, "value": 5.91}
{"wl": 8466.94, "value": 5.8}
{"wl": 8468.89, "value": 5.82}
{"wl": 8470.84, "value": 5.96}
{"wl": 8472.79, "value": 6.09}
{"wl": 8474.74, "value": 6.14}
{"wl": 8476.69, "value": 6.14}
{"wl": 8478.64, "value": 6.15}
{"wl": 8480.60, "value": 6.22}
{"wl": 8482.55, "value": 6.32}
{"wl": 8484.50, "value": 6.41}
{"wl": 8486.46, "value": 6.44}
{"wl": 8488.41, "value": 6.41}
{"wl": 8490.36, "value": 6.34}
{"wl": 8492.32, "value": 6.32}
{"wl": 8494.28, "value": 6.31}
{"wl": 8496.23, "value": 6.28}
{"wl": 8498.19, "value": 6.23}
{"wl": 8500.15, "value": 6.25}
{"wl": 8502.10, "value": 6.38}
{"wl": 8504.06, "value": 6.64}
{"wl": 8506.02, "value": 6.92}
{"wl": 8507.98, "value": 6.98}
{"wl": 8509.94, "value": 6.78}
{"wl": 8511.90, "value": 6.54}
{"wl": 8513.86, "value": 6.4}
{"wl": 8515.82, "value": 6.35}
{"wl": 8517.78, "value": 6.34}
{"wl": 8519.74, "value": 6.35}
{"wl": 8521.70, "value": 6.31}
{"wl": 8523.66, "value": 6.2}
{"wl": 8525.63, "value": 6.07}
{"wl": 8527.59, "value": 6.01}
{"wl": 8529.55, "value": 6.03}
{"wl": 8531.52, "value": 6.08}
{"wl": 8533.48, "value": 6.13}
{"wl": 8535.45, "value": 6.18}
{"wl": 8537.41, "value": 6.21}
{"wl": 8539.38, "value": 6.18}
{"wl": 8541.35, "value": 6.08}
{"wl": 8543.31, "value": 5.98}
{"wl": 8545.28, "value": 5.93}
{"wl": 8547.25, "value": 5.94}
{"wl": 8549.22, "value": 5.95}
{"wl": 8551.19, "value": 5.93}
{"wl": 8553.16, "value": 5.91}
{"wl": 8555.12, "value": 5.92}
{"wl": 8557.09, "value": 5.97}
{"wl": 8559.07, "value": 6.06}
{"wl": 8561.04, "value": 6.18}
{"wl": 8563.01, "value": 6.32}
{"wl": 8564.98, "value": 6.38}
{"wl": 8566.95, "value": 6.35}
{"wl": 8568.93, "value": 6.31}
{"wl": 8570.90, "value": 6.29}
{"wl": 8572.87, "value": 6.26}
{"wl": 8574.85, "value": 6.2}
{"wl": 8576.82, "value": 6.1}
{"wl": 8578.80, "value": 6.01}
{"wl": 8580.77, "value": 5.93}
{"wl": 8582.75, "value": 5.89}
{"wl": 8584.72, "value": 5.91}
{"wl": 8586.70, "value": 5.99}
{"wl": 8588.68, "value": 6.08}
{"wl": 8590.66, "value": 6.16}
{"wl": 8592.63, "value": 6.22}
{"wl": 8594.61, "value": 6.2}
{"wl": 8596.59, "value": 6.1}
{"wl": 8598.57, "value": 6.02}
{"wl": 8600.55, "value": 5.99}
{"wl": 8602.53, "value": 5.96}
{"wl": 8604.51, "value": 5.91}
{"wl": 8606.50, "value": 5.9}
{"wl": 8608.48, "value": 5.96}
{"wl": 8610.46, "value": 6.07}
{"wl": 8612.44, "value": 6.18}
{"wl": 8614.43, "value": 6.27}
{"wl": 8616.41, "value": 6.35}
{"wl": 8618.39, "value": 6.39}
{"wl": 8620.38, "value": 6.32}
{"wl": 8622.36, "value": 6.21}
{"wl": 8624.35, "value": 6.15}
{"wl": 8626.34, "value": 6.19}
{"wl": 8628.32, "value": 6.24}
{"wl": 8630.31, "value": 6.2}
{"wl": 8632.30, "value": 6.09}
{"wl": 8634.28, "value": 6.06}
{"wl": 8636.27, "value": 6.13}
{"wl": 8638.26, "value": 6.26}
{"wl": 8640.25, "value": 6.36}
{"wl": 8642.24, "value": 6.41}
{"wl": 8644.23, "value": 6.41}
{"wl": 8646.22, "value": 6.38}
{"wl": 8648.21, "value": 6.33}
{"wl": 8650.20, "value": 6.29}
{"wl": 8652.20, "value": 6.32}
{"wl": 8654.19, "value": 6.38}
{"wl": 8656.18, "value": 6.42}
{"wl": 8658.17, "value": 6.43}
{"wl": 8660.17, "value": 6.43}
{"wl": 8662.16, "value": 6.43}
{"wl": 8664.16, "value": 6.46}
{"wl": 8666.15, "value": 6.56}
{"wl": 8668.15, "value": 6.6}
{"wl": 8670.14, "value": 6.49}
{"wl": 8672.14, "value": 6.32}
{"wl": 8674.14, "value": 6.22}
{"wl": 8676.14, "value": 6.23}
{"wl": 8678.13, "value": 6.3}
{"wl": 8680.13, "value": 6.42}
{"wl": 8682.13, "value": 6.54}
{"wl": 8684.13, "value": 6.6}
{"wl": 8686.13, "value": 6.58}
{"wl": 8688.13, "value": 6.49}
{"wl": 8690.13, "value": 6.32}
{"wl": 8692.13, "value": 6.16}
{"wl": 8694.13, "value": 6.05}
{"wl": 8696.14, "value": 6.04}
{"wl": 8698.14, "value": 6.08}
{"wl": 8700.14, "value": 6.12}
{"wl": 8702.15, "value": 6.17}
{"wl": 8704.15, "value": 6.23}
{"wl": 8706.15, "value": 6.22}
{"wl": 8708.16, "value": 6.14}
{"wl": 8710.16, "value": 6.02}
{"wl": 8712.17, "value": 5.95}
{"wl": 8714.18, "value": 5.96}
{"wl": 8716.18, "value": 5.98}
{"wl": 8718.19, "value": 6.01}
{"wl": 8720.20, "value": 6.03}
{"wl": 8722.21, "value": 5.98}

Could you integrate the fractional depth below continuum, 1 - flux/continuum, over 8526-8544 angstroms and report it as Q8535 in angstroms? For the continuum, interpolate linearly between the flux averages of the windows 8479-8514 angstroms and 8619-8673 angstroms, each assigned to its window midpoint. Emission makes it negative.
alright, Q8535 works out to 0.90 angstroms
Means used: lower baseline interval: 6.45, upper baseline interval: 6.33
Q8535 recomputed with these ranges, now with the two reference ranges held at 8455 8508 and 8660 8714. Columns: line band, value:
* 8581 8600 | 0.62 angstroms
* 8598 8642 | 0.84 angstroms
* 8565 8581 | 0.13 angstroms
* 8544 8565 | 0.74 angstroms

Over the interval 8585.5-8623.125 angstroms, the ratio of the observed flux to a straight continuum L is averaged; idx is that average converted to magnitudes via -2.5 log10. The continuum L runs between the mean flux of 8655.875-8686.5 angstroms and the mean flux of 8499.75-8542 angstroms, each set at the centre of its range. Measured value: 0.05 mag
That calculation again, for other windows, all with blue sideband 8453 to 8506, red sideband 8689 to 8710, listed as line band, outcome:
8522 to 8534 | 0.01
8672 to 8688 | -0.04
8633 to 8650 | -0.02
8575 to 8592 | 0.03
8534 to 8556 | 0.03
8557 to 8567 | -0.01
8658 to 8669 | -0.06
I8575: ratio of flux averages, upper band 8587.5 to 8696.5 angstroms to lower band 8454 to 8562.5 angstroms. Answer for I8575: 1.0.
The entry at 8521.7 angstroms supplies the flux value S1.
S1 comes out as 6.31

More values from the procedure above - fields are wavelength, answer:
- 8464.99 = 5.91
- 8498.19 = 6.23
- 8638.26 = 6.26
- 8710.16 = 6.02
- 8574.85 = 6.2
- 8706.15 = 6.22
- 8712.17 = 5.95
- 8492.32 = 6.32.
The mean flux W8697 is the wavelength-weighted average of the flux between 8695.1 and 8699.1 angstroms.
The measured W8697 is 6.05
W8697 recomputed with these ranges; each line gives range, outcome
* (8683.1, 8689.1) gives 6.56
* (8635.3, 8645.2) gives 6.31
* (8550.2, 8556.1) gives 5.93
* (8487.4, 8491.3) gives 6.39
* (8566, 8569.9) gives 6.32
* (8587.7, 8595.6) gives 6.17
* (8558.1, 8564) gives 6.19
